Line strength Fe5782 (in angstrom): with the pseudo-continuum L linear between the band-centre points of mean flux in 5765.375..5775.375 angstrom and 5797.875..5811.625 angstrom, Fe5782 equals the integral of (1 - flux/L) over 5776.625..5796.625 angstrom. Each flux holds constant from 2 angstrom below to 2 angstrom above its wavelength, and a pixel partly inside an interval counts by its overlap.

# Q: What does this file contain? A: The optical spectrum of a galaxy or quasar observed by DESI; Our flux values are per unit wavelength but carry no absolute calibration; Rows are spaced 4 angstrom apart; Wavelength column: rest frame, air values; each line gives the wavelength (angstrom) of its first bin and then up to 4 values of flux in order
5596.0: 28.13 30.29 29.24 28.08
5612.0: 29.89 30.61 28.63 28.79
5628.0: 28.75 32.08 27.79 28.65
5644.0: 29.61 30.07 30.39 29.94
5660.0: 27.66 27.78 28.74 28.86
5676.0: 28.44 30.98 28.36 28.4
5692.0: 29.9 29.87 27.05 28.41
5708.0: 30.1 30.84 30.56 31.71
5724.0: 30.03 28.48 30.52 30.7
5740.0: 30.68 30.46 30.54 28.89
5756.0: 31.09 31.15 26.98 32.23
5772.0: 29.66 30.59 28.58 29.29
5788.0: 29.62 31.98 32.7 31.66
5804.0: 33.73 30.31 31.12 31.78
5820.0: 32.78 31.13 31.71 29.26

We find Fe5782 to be 0.6 angstrom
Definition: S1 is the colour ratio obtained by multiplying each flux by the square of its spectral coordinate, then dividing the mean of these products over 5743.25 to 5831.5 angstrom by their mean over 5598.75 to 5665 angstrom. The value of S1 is 1.11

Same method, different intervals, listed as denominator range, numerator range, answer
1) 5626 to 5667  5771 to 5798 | 1.09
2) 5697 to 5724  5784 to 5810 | 1.09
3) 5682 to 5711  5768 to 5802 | 1.09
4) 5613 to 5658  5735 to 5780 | 1.07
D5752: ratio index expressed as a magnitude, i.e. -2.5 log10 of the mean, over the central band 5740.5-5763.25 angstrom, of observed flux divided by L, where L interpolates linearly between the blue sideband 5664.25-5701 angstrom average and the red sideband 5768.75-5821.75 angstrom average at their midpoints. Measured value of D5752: 0.00 mag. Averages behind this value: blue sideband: 29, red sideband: 31.1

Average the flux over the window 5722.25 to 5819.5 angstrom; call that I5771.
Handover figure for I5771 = 30.6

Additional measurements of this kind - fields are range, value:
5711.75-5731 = 30.3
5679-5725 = 29.6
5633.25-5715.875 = 29.2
